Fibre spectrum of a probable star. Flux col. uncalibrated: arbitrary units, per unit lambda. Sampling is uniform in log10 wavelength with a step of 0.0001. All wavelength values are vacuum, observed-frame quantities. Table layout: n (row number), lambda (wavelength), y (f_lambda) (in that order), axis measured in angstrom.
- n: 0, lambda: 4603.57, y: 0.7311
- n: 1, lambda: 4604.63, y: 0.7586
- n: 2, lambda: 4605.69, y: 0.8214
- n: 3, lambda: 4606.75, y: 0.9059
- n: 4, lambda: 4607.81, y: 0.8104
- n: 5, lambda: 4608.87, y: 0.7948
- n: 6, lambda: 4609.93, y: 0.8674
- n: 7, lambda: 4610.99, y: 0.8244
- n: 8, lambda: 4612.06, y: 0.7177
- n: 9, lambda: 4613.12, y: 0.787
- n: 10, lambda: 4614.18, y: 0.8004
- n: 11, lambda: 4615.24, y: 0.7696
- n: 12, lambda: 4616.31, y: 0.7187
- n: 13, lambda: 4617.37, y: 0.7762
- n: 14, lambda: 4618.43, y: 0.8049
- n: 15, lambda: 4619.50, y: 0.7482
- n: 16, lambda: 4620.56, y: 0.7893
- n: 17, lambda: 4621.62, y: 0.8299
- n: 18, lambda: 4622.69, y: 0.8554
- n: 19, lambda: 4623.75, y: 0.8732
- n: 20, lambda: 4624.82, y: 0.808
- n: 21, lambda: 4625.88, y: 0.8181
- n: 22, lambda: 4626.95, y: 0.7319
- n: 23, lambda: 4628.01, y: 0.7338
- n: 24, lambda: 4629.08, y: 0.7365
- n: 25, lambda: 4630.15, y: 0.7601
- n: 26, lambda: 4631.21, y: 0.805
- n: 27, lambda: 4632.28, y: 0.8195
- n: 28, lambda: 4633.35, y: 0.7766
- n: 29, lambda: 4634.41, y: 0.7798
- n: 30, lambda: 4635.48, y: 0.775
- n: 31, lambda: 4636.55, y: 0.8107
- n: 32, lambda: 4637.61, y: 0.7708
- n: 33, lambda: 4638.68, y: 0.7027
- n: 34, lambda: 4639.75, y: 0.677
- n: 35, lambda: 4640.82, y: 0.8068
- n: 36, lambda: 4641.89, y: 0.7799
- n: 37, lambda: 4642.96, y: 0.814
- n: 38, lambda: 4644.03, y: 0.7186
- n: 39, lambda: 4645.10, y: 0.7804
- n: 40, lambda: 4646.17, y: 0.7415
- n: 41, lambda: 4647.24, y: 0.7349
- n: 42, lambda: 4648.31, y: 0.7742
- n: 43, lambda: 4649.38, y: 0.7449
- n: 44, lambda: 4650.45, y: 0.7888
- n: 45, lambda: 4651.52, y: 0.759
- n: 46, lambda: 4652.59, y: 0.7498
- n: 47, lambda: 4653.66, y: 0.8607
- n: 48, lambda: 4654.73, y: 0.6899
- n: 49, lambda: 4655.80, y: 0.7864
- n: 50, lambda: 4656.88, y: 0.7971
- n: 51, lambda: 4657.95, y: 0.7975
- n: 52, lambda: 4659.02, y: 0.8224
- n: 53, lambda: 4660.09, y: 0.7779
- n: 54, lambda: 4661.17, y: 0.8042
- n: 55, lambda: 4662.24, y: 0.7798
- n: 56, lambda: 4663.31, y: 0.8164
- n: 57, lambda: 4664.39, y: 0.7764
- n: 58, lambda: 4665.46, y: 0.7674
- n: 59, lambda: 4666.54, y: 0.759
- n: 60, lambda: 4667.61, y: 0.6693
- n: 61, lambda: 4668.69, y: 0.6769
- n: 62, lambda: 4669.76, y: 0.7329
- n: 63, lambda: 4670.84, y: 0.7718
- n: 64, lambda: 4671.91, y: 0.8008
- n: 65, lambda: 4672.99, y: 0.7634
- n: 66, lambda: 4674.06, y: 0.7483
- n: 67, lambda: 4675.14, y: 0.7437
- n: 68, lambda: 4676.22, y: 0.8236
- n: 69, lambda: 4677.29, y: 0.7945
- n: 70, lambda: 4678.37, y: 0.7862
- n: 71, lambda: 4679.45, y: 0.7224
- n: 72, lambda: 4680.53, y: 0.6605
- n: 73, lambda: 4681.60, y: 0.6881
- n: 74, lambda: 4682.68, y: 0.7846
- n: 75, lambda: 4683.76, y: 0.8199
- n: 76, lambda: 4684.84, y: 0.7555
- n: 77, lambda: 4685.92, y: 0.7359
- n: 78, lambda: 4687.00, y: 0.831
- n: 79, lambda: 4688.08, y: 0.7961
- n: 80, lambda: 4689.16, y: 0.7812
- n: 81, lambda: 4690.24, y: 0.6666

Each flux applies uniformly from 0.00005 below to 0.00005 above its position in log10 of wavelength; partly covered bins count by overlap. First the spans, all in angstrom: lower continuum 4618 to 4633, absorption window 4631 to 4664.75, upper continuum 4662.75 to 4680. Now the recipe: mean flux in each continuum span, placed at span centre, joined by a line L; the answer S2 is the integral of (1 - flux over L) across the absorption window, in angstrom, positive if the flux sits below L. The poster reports 0.1 angstrom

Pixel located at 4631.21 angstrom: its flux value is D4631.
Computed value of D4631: 0.805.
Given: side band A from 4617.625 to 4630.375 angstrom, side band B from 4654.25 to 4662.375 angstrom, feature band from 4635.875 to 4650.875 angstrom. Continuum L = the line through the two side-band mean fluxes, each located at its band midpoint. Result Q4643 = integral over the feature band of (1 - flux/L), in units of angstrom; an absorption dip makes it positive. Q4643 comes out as 0.5 angstrom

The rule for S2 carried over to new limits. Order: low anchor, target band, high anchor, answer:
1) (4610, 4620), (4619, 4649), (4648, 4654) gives 0.0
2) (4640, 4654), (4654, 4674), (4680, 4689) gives 0.0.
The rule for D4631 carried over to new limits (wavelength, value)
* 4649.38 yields 0.7449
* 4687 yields 0.831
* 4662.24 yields 0.7798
